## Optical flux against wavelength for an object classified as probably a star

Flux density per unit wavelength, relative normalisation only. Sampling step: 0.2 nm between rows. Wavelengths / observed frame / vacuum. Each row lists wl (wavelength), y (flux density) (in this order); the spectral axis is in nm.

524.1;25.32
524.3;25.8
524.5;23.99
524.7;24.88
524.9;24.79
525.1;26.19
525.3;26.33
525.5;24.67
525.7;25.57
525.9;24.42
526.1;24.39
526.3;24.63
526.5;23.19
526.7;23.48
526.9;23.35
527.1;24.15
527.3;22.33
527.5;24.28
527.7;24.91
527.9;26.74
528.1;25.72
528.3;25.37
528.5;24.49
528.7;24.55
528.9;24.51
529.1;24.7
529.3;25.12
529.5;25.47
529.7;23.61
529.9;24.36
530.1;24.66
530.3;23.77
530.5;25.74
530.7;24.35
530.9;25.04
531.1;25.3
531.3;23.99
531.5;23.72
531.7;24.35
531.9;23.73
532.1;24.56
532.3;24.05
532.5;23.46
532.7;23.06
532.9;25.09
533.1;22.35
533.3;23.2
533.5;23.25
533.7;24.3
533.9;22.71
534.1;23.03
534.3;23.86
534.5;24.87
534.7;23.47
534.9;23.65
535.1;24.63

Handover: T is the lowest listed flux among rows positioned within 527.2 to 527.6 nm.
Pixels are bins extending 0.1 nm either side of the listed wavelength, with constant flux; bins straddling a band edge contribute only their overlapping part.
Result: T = 22.33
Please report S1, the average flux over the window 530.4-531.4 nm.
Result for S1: 24.9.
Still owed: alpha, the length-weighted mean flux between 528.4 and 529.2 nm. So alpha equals 24.6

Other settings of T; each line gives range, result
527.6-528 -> 24.91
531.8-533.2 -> 22.35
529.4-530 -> 23.61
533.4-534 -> 22.71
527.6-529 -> 24.49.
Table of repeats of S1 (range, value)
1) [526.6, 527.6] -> 23.5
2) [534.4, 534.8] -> 24.2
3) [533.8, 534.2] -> 22.9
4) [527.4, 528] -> 25.3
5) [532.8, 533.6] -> 23.5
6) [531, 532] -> 24.2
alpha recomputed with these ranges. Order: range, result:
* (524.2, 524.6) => 24.9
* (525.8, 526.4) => 24.5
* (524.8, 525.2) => 25.5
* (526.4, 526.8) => 23.3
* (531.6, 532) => 24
